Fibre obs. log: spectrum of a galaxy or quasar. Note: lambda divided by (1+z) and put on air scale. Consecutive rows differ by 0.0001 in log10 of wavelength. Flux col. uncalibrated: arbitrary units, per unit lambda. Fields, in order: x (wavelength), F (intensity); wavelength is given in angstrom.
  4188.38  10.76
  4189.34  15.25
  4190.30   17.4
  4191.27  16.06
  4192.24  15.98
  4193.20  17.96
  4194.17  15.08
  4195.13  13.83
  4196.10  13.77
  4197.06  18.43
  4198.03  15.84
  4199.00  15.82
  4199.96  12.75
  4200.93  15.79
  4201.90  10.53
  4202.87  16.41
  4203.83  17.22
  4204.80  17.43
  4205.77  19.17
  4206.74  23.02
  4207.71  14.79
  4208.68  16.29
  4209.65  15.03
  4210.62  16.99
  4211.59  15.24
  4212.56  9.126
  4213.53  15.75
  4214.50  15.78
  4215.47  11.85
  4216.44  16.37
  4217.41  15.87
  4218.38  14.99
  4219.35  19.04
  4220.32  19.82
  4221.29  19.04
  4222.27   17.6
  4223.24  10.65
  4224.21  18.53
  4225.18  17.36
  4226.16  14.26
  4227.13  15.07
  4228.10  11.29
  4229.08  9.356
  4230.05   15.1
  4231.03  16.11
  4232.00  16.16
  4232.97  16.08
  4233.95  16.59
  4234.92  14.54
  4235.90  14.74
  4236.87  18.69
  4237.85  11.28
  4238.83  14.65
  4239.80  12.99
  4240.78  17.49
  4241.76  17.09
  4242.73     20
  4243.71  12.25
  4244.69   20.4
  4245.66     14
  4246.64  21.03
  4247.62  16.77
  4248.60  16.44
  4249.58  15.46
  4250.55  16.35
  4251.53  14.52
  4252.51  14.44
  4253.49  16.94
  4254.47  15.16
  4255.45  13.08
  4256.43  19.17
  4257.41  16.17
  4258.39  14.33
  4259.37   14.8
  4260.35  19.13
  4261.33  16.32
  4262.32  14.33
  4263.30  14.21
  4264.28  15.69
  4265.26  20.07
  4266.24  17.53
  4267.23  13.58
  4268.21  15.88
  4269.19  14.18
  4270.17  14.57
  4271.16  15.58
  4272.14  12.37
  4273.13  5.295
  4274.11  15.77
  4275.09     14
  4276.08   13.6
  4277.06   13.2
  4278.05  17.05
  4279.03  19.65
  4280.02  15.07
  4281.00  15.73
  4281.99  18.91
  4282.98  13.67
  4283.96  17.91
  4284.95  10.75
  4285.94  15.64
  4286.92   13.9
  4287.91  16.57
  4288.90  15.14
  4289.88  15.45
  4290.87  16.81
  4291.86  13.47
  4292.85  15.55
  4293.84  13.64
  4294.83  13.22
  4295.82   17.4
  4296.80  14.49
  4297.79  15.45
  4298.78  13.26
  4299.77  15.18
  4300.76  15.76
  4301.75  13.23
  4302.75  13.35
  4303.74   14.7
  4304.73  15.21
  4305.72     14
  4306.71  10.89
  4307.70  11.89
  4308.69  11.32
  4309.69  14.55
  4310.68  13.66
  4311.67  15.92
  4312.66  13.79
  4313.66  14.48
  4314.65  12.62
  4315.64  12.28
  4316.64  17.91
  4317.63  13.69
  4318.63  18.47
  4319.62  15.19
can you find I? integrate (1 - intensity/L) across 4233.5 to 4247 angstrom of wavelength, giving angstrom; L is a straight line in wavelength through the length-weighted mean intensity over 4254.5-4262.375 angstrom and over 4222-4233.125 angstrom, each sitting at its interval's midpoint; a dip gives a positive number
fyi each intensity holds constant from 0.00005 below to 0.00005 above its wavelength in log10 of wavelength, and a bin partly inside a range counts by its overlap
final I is -0.8 angstrom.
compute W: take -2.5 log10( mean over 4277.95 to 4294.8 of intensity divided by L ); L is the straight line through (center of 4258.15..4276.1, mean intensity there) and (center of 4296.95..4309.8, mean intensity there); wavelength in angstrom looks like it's -0.089 mag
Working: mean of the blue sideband 14.8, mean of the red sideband 13.7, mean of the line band 15.5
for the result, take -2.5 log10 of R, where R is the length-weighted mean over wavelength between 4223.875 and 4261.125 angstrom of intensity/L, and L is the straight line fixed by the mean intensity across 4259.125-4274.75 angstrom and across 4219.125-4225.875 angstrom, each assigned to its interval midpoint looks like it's 0.031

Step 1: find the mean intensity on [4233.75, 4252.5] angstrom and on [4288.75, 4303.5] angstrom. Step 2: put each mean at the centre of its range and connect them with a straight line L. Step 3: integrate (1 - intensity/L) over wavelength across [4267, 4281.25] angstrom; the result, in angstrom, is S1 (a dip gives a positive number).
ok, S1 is 0.85 angstrom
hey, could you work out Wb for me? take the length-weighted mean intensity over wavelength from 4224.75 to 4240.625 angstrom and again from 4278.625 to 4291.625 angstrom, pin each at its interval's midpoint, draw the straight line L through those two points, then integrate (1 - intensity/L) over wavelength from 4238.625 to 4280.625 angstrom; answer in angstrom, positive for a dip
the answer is -1.11 angstrom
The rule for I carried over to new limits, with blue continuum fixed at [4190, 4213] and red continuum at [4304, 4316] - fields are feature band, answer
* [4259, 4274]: -0.5 angstrom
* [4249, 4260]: -0.7 angstrom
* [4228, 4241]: 0.3 angstrom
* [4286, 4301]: -1.3 angstrom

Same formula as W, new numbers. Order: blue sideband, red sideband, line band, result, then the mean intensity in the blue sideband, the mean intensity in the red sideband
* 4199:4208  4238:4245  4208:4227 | 0.03 mag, 16.4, 16.1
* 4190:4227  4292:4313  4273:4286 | -0.03 mag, 16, 14.1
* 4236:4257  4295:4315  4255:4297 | -0.01 mag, 16.1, 14.1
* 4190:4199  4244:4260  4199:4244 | 0.03 mag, 16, 16.2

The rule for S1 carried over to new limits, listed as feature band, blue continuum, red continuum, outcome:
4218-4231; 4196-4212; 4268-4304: 0.23 angstrom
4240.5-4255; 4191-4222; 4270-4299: -1.11 angstrom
